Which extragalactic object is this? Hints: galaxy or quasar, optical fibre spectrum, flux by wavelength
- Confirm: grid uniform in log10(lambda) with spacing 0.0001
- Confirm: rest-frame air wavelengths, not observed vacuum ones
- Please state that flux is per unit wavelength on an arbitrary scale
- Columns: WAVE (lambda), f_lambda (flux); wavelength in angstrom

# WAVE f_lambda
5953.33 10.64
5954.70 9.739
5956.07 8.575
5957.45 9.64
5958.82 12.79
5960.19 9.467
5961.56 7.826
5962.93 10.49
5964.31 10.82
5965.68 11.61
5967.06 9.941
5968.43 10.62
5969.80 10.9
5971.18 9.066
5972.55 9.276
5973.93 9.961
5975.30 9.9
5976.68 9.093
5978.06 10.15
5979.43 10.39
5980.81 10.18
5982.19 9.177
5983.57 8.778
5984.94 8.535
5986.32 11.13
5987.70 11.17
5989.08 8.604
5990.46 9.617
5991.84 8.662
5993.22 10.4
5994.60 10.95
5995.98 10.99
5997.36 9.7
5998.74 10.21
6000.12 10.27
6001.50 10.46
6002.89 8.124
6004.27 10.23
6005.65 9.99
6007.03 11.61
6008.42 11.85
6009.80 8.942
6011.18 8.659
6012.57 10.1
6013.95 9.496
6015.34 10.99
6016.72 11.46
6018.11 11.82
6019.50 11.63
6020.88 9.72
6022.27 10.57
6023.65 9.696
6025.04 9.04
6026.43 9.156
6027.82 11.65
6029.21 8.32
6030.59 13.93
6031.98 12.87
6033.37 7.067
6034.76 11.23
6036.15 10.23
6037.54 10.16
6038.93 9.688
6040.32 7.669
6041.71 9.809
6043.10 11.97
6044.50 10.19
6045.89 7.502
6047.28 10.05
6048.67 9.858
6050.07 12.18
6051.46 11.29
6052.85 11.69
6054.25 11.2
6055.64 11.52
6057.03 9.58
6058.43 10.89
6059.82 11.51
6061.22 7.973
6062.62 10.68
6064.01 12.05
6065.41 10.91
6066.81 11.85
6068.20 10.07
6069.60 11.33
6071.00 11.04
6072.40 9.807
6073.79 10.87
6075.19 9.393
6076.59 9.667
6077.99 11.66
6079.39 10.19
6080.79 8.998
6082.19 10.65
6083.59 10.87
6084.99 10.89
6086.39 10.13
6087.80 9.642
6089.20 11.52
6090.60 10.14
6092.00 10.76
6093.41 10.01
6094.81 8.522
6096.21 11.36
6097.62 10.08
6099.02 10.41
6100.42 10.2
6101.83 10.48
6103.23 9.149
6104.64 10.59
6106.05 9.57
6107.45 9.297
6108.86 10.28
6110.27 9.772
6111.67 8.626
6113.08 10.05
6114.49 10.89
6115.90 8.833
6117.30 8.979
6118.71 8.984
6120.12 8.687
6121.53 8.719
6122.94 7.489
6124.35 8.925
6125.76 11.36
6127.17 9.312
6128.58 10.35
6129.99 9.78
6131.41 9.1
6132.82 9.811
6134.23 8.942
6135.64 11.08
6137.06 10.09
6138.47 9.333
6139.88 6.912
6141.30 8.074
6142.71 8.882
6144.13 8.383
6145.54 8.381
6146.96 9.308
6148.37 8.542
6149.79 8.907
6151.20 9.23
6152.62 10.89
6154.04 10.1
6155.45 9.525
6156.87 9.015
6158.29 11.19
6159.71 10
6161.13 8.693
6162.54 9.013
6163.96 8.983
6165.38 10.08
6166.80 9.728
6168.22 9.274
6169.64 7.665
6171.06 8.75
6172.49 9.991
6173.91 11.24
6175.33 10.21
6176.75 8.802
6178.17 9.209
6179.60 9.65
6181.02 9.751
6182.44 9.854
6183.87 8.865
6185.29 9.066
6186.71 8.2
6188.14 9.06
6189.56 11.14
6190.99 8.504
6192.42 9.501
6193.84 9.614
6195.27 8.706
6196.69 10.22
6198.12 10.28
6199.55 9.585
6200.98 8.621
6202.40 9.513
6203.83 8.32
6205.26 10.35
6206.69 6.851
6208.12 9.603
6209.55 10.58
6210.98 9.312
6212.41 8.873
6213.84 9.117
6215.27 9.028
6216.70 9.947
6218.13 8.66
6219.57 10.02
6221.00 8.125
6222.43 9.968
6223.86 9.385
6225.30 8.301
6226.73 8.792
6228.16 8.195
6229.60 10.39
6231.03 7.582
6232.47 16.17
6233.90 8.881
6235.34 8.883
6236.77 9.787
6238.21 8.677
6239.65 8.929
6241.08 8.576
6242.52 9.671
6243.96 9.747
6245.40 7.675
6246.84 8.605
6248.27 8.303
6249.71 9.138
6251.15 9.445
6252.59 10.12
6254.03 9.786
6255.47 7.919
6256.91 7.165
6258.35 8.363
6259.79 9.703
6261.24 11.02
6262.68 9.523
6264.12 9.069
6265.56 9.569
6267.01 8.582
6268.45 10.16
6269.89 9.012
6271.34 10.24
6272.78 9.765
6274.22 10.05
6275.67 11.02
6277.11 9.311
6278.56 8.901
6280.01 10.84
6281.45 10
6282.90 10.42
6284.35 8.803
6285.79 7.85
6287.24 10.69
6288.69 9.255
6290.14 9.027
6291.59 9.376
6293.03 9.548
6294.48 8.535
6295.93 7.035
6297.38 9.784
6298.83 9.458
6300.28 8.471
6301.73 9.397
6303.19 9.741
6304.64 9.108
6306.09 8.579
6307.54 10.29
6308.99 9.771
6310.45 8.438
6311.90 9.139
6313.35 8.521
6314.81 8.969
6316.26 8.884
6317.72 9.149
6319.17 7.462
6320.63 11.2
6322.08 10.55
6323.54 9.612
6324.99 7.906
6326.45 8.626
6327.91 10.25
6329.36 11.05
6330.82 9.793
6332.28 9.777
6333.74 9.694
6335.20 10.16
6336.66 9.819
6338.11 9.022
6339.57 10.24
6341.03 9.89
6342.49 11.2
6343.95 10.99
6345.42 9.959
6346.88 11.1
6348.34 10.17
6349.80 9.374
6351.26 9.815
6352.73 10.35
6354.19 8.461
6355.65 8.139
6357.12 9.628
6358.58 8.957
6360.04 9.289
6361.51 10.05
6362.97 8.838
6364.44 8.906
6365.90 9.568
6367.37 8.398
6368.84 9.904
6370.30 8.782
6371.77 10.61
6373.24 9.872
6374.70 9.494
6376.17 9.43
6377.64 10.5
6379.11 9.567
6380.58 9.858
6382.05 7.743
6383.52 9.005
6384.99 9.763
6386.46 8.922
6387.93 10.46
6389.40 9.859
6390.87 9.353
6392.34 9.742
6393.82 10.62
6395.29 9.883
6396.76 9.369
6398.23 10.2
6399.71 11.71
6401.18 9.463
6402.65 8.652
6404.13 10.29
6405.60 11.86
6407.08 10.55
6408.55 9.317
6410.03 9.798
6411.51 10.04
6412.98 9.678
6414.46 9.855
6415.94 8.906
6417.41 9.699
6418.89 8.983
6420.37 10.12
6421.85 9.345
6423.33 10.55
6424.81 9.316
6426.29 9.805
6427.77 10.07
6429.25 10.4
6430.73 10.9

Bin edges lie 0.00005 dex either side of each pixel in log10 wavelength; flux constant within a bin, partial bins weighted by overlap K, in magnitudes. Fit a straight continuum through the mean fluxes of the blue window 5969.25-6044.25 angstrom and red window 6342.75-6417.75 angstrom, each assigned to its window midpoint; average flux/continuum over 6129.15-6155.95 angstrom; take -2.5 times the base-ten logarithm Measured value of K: 0.08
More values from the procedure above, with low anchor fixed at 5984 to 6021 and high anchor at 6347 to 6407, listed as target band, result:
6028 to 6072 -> -0.043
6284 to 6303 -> 0.084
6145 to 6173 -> 0.068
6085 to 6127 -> 0.028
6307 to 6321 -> 0.072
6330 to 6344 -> -0.035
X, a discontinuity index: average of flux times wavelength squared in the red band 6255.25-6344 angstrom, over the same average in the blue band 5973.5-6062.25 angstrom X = 1.0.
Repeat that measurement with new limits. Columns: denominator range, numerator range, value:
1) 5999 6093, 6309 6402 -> 1.02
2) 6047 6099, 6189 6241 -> 0.93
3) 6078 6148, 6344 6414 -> 1.09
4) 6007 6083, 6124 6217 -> 0.94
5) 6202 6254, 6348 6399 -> 1.07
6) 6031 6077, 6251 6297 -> 0.96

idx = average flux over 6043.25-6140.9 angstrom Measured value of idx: 10.1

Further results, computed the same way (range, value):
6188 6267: 9.28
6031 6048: 9.94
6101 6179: 9.41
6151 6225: 9.41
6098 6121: 9.68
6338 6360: 9.82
